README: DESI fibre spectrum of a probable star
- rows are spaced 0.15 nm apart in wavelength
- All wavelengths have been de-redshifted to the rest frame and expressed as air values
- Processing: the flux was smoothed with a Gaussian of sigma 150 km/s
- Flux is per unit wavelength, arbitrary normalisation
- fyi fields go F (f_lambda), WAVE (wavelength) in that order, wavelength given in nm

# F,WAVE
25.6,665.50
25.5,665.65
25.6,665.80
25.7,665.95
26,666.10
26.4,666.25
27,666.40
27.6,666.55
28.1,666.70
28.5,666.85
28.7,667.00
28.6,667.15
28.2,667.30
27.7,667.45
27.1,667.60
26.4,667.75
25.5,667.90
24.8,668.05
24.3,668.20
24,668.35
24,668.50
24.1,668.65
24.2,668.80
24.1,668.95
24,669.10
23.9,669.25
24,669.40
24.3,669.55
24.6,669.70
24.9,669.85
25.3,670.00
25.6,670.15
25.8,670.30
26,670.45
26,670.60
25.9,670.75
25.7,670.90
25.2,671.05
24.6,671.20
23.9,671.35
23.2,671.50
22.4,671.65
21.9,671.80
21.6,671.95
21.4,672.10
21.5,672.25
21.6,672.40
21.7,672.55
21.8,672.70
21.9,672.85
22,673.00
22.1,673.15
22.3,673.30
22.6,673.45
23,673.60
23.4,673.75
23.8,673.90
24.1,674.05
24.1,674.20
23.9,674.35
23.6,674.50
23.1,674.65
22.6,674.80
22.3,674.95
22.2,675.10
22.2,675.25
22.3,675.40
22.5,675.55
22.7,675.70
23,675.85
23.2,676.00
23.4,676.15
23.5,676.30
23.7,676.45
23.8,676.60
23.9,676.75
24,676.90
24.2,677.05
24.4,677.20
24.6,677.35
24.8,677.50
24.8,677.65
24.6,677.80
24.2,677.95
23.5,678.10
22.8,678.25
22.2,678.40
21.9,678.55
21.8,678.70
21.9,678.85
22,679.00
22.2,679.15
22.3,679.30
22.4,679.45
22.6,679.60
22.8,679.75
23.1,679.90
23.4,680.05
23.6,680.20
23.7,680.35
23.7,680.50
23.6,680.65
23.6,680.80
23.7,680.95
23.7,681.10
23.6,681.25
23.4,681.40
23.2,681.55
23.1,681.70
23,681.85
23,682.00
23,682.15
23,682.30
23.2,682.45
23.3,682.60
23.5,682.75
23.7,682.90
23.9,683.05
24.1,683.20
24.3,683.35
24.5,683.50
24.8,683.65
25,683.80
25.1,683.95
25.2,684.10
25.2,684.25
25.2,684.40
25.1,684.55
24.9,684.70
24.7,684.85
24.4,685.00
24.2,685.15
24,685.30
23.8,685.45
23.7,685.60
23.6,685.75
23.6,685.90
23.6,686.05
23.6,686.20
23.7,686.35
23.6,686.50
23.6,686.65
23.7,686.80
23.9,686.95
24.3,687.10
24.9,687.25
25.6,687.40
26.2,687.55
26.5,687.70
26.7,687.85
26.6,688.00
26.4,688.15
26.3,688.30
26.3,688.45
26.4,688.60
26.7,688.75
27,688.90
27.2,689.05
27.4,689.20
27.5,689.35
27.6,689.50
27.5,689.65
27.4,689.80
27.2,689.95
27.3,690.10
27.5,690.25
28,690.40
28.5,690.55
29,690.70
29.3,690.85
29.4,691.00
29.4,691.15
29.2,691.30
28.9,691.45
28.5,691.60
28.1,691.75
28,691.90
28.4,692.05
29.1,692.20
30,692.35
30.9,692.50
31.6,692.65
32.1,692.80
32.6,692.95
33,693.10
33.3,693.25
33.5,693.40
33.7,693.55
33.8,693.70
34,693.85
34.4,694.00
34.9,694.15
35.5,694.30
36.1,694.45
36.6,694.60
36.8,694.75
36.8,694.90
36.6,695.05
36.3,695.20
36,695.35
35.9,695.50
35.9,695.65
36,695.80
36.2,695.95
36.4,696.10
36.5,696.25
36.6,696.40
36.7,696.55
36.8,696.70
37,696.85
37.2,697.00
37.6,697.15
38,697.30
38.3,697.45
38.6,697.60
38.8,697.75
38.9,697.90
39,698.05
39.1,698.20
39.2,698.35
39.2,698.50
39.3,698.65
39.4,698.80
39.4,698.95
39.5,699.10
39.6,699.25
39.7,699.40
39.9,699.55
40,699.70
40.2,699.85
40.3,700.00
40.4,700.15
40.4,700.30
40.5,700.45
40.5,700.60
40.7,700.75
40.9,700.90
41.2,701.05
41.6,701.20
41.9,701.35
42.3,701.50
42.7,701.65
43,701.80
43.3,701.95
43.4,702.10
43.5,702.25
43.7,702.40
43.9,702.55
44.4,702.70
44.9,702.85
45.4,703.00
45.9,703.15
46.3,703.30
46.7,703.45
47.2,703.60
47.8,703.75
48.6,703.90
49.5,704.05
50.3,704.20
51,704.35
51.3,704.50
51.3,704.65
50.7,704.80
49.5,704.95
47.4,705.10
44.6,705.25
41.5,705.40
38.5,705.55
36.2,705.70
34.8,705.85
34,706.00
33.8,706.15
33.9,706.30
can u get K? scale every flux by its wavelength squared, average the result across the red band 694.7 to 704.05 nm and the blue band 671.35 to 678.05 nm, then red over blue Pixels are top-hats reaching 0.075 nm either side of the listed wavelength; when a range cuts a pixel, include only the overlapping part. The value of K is 1.88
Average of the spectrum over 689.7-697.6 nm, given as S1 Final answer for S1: 33.1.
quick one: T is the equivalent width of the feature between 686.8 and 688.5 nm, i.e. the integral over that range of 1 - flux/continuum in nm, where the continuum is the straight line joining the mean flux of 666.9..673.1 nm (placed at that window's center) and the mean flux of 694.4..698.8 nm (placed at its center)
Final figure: 0.378 nm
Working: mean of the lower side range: 24.5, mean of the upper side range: 37.4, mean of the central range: 25.7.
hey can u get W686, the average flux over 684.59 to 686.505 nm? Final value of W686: 24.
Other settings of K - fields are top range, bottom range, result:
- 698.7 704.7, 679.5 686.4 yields 1.93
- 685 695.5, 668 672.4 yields 1.27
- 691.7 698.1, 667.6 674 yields 1.57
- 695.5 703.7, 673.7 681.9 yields 1.85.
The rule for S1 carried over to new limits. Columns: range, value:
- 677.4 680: 23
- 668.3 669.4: 24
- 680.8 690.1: 24.8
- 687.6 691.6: 27.6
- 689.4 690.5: 27.5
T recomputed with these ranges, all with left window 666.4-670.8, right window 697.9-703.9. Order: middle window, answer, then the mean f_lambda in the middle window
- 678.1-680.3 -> 0.604 nm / 22.5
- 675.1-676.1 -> 0.227 nm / 22.6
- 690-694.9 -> 0.835 nm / 31.4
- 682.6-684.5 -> 0.501 nm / 24.5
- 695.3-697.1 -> 0.145 nm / 36.5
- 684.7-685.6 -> 0.260 nm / 24.2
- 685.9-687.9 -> 0.596 nm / 24.5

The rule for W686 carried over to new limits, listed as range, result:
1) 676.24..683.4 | 23.4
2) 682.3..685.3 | 24.4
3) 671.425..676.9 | 22.7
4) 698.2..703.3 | 41.6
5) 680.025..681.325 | 23.6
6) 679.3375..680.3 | 23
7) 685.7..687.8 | 24.4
